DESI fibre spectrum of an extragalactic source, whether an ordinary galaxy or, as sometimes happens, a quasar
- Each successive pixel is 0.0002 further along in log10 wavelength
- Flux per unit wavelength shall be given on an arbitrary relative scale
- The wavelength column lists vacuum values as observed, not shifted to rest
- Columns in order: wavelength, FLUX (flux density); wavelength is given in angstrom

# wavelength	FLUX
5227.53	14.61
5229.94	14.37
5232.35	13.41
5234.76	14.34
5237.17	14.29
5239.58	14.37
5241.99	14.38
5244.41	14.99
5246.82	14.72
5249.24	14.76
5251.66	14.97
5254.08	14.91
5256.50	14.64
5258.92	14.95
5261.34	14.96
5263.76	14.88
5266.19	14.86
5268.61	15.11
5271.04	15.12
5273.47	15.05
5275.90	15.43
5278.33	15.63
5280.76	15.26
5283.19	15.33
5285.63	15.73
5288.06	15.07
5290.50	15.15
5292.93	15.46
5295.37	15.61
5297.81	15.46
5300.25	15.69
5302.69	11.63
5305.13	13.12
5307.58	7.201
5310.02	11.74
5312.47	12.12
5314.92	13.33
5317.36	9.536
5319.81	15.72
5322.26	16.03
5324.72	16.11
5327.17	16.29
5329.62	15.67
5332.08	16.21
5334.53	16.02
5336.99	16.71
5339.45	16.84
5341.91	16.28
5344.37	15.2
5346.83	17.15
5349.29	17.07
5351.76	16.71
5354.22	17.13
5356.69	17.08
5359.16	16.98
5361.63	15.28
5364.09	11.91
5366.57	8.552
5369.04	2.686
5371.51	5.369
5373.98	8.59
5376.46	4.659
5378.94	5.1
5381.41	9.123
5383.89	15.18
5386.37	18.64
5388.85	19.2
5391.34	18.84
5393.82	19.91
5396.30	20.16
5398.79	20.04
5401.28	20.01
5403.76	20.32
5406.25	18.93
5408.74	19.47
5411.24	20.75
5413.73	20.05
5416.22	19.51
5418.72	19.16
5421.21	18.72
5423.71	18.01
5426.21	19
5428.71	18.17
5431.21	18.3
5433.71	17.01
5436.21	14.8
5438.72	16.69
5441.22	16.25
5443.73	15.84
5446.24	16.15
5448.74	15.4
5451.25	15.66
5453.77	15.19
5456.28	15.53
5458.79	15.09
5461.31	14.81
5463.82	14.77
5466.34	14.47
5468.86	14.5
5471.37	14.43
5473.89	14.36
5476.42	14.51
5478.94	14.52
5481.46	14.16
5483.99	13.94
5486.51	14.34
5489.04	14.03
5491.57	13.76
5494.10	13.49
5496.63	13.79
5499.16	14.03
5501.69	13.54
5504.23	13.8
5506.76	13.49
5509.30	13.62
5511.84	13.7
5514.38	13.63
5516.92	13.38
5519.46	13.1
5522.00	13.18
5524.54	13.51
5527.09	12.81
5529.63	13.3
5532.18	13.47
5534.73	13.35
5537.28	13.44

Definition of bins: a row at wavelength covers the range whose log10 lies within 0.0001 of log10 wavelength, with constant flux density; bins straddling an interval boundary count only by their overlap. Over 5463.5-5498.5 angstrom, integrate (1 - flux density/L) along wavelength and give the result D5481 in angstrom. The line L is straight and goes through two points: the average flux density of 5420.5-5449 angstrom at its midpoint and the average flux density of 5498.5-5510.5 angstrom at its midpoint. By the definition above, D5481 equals 1.4 angstrom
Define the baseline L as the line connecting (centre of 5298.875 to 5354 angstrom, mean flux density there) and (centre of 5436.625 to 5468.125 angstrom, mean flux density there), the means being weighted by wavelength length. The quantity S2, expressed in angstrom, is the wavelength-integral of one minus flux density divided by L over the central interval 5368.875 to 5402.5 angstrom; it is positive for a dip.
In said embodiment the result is 3.0 angstrom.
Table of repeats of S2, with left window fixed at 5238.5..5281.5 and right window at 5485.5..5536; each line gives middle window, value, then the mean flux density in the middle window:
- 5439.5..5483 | -3.8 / 15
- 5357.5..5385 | 9.3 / 9.49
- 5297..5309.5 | 1.9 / 12.5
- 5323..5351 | -3.5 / 16.3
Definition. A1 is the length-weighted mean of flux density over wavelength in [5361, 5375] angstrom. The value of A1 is 8.45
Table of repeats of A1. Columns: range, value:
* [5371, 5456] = 16.5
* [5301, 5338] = 13.8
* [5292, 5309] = 13.4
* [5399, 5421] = 19.7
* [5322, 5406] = 14.9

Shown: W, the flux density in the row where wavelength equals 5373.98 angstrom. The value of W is 8.59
